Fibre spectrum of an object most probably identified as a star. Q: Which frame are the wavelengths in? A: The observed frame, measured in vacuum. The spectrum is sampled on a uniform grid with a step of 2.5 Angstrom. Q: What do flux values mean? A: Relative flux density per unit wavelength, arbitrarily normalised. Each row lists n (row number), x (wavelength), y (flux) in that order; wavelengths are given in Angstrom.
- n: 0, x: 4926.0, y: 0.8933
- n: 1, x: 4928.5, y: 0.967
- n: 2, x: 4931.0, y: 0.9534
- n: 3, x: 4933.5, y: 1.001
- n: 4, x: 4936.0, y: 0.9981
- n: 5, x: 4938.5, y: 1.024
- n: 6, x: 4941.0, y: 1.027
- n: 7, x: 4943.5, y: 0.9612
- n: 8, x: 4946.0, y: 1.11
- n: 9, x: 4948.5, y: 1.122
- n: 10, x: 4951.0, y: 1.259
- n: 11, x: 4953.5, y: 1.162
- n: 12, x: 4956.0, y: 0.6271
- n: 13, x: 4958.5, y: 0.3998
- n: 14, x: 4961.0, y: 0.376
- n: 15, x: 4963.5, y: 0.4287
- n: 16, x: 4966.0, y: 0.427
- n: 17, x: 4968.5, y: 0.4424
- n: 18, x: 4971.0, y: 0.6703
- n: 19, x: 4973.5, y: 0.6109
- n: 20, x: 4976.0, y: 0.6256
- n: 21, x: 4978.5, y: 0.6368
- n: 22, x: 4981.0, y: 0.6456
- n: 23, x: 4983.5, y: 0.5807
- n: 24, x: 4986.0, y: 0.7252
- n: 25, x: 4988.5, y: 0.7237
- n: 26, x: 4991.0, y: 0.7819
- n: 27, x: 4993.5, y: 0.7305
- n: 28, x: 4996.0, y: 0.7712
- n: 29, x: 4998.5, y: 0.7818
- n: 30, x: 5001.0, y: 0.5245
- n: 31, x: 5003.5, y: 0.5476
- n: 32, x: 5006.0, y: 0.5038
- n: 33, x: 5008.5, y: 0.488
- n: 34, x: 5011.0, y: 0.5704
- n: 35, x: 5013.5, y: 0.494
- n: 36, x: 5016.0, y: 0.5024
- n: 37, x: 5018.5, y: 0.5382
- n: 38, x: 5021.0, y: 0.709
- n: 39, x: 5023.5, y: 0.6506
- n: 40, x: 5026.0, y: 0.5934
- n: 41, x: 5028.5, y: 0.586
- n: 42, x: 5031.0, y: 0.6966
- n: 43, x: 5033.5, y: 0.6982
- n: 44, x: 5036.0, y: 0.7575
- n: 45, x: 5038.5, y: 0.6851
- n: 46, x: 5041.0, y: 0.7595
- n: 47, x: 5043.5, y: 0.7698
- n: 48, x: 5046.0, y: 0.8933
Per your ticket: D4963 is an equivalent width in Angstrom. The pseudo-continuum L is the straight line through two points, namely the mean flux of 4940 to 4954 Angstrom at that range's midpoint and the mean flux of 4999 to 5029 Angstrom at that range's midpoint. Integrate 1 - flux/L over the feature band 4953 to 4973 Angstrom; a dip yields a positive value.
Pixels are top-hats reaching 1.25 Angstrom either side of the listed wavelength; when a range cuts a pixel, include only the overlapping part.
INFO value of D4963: 8.85 Angstrom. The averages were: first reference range 1.11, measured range 0.546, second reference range 0.564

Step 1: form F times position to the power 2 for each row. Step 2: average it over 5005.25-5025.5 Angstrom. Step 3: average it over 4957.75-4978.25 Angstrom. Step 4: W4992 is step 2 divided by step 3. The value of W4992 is 1.1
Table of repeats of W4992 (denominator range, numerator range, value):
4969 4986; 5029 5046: 1.20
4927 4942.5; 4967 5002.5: 0.68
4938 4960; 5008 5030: 0.62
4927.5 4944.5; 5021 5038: 0.70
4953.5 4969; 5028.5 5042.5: 1.44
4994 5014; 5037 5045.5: 1.29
